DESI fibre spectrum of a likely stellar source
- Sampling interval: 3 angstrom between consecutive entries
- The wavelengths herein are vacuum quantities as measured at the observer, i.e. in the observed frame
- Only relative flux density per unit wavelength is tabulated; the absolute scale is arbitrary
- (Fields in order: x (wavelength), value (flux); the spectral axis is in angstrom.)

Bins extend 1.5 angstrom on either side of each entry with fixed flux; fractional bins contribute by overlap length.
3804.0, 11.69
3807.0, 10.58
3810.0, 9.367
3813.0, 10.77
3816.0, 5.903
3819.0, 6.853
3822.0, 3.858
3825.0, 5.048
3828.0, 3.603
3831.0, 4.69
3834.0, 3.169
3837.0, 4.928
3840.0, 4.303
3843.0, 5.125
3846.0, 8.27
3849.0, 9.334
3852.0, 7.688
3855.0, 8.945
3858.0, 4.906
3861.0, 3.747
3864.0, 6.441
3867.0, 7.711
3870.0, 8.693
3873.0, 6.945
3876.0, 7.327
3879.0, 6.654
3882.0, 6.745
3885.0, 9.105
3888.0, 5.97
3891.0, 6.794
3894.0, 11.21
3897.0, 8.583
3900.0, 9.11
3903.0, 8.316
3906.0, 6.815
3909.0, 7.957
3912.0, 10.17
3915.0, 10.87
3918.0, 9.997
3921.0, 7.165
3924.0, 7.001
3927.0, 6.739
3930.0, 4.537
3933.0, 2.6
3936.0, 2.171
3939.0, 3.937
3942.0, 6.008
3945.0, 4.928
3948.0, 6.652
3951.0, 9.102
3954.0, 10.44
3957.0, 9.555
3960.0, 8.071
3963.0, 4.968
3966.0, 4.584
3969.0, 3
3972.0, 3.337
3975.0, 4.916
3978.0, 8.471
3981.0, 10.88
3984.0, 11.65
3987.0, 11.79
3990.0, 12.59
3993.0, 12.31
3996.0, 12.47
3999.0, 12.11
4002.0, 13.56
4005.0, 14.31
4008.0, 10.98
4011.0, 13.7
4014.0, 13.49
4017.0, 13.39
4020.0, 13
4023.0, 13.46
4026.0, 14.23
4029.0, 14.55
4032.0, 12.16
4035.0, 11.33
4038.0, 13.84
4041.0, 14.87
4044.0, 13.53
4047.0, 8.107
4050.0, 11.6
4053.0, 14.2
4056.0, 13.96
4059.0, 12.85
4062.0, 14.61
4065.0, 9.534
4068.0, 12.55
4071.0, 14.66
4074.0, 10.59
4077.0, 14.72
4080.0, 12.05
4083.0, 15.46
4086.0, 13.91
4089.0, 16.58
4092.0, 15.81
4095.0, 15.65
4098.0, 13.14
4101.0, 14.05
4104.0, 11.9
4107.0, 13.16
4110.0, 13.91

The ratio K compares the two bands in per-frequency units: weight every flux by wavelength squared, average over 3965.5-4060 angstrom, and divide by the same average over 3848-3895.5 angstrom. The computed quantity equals 1.7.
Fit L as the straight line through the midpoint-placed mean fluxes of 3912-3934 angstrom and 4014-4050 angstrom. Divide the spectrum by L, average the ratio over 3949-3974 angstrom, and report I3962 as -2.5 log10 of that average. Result 0.353 mag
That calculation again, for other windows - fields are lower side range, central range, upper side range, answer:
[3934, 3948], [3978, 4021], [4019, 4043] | -0.21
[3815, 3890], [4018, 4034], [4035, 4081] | -0.15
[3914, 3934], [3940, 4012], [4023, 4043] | 0.13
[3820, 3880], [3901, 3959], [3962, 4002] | 0.09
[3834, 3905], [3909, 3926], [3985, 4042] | 0.03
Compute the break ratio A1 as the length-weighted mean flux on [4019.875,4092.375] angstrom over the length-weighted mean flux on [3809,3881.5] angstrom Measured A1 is 2.1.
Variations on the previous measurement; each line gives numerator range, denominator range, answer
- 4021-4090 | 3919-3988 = 1.99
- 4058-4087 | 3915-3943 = 2.24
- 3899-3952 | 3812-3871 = 1.12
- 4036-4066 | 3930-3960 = 2.06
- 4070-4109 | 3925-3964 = 2.27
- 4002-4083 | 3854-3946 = 1.85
